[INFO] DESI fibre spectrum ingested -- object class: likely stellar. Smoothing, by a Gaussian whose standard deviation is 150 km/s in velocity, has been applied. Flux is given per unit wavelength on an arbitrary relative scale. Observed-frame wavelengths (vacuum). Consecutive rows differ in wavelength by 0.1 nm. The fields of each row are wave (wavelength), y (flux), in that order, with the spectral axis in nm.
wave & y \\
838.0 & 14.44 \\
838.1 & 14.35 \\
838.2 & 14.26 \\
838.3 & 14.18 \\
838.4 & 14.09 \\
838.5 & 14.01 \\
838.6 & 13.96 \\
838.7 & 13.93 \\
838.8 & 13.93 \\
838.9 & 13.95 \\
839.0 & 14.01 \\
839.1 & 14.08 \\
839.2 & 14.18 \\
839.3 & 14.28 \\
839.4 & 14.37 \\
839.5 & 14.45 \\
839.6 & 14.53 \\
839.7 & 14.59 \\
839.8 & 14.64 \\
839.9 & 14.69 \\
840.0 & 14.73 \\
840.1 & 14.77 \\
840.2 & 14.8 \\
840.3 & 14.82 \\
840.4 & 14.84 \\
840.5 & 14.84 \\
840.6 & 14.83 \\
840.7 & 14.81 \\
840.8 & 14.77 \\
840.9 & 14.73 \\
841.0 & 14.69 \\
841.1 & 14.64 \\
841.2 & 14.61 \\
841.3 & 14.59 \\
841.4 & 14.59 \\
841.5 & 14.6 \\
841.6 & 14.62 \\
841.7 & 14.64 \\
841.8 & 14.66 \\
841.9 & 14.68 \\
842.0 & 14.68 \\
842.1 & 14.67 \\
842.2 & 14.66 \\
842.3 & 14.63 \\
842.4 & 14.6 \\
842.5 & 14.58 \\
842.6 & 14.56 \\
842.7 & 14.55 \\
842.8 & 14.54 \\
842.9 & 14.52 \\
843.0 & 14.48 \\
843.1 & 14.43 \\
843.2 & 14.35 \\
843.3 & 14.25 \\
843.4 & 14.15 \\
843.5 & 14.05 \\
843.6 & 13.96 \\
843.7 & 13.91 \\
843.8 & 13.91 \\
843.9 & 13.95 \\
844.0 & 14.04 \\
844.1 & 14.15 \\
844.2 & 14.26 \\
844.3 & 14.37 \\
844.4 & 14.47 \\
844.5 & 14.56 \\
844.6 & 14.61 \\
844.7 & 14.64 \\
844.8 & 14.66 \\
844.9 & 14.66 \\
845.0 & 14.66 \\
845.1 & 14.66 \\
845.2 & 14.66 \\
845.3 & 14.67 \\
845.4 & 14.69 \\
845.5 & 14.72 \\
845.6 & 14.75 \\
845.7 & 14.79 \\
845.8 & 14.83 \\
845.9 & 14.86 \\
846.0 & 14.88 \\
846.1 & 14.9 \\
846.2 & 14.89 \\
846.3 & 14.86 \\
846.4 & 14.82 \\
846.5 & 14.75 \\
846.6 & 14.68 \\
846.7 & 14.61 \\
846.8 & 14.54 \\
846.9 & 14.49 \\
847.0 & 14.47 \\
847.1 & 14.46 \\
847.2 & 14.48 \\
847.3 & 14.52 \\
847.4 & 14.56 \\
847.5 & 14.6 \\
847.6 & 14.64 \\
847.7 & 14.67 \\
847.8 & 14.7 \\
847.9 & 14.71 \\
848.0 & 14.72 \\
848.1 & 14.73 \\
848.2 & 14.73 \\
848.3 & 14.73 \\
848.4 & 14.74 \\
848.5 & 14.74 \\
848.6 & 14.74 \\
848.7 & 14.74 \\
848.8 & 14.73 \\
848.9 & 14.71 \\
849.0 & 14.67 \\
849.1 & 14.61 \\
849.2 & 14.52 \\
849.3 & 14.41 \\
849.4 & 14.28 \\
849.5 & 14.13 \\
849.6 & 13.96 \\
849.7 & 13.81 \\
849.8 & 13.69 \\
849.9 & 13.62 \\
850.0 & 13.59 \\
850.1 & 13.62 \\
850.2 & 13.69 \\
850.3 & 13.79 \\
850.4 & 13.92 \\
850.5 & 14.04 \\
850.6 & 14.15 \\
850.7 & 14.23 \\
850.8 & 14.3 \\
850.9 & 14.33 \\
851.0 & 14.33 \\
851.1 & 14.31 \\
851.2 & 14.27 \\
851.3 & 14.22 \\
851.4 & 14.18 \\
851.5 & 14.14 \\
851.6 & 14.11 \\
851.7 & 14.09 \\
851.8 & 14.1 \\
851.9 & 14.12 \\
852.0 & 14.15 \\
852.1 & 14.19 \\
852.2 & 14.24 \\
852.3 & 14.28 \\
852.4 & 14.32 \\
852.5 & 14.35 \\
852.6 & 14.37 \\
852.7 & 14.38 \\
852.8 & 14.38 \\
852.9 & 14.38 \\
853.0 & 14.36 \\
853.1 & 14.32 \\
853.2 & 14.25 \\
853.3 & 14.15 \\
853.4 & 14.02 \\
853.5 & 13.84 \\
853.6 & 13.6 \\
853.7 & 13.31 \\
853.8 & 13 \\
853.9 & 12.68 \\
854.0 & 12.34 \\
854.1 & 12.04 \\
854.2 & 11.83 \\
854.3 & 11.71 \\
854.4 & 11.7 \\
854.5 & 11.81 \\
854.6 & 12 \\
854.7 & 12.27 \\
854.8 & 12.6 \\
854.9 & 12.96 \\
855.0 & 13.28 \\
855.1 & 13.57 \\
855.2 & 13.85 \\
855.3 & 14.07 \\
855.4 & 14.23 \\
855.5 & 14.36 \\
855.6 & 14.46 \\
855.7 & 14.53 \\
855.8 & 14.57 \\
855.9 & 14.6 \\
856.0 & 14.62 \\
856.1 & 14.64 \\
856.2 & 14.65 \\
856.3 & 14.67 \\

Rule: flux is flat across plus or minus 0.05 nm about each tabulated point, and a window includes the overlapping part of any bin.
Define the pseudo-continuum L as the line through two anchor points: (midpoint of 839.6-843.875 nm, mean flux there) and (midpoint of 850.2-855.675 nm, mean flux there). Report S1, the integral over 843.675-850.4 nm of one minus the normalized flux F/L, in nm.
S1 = -0.15 nm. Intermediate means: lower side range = 14.6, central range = 14.5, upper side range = 13.7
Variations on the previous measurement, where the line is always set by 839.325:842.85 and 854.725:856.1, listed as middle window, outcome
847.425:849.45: -0.05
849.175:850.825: 0.03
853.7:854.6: 0.12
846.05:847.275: -0.02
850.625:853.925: 0.00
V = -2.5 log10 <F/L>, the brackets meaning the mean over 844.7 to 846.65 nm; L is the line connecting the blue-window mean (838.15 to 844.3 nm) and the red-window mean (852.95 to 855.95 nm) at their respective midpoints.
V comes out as -0.05 mag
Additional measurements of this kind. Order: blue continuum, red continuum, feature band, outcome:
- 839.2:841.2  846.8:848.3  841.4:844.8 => 0.02 mag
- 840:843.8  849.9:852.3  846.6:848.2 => -0.02 mag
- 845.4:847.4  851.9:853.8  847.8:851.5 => 0.01 mag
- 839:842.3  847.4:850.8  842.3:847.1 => 0.00 mag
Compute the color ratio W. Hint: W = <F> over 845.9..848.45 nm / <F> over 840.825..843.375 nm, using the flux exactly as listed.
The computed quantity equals 1.0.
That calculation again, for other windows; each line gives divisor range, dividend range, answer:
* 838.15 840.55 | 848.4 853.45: 0.99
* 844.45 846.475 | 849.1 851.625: 0.96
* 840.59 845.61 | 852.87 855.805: 0.92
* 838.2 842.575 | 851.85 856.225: 0.94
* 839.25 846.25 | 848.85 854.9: 0.95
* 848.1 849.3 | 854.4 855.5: 0.89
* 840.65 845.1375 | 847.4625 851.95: 0.99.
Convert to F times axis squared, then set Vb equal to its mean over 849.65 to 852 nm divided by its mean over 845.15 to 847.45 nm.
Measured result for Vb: 0.97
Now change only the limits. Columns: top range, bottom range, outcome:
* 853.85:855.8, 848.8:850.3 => 0.93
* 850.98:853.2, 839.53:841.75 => 1.00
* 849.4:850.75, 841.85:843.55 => 0.97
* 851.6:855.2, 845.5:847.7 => 0.93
